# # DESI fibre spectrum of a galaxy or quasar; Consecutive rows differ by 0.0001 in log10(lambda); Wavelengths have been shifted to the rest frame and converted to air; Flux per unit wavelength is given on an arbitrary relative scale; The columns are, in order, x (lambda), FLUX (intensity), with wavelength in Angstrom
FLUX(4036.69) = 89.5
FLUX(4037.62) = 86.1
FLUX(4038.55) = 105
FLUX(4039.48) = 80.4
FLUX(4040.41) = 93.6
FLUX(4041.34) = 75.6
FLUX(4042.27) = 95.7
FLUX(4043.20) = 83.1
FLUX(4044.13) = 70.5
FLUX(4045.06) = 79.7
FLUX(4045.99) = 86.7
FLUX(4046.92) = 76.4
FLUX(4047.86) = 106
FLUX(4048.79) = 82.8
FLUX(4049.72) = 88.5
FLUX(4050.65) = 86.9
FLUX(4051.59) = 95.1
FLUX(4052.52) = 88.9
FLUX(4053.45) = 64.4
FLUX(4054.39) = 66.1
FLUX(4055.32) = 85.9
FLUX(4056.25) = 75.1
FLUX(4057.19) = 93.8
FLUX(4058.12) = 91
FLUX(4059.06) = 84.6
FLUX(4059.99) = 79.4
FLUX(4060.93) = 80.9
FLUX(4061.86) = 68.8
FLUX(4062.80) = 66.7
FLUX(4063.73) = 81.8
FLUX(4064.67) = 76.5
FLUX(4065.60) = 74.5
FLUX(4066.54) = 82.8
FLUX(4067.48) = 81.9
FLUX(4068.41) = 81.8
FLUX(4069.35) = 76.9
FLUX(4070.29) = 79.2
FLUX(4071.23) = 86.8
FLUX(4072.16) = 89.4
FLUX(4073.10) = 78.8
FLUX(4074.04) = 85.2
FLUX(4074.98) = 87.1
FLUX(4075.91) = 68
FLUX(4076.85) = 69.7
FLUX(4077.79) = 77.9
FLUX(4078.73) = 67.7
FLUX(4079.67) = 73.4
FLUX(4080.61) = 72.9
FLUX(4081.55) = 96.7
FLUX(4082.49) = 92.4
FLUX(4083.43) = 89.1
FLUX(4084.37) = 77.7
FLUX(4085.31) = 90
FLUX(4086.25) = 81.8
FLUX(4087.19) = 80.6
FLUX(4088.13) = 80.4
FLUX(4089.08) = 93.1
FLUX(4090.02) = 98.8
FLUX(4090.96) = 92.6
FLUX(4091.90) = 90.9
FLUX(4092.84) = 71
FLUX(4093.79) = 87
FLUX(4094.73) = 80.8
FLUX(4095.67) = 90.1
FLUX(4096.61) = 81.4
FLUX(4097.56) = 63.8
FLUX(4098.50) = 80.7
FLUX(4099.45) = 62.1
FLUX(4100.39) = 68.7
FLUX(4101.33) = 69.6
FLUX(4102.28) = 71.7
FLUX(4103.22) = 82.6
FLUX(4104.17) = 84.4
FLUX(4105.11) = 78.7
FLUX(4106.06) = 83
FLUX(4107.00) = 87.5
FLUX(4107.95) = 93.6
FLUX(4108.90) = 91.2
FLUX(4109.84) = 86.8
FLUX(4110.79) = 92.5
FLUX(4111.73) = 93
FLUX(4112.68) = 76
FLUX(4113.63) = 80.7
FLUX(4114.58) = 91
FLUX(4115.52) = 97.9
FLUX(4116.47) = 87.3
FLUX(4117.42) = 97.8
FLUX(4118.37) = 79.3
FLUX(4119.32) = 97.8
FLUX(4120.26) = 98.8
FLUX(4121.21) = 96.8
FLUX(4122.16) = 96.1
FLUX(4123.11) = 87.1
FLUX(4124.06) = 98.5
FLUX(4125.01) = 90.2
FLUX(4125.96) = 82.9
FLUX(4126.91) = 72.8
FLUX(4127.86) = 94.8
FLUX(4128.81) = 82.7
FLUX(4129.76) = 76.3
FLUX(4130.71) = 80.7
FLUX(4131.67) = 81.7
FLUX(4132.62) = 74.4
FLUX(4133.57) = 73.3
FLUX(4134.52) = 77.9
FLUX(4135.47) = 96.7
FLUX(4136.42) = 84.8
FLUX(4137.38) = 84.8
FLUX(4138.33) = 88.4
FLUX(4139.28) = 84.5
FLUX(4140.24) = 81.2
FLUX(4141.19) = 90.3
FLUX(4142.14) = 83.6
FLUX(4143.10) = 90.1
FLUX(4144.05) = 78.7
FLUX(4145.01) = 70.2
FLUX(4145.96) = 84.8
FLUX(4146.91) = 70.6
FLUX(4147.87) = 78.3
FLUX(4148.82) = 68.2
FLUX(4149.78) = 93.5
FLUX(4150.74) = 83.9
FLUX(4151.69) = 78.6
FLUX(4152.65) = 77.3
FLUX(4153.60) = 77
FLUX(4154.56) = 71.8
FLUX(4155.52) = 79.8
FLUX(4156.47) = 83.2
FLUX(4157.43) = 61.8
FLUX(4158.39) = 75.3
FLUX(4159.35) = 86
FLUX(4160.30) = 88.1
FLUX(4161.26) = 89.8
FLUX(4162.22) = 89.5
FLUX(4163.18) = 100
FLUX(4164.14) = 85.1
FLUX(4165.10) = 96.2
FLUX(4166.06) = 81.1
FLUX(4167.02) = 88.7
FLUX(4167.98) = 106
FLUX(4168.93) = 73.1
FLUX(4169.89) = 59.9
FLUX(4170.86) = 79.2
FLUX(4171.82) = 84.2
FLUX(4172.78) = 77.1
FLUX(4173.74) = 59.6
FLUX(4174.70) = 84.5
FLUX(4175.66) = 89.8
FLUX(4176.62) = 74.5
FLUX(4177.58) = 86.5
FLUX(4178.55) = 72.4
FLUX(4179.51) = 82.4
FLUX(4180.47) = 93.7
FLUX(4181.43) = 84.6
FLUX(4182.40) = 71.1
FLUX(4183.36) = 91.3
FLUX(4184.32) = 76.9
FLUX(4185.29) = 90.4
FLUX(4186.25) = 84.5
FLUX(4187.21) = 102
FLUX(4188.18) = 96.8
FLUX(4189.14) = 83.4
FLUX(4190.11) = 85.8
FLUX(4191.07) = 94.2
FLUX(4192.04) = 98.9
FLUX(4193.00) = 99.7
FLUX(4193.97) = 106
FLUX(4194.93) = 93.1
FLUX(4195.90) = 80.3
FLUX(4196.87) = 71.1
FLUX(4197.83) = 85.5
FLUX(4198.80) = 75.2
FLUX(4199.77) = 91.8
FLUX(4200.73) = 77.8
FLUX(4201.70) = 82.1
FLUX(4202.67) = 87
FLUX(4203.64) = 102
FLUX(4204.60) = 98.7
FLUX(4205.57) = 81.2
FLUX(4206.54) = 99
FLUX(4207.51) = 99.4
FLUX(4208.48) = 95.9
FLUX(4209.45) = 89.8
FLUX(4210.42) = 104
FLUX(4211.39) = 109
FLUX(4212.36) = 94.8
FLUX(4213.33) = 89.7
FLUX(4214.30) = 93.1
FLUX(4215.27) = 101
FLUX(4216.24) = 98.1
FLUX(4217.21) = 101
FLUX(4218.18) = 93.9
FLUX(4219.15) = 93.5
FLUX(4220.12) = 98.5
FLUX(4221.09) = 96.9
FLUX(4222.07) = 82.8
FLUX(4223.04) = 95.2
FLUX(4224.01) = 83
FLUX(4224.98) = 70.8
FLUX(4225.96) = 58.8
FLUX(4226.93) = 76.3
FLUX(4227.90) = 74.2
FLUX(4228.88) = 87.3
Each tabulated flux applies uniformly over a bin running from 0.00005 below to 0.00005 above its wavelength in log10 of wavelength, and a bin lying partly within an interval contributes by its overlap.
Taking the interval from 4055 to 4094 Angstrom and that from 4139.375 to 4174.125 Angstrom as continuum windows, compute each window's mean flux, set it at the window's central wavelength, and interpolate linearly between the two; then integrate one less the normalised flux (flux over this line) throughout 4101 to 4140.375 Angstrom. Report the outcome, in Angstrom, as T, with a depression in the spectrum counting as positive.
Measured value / -2.2 Angstrom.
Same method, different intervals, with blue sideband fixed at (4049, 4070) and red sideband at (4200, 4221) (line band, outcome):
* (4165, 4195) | 2.1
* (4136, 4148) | 0.8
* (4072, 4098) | 0.2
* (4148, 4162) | 1.5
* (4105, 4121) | -0.7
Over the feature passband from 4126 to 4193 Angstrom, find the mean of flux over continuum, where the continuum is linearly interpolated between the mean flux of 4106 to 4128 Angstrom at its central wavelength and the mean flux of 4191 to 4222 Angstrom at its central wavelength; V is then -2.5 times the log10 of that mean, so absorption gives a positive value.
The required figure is 0.104 mag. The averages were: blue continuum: 89.8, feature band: 83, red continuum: 93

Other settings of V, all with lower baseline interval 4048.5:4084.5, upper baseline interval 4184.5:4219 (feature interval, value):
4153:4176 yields 0.09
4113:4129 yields -0.06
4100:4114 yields 0.02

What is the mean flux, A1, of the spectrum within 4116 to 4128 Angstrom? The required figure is 90.7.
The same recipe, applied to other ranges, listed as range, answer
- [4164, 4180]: 81.1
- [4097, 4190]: 83.4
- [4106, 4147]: 86.3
